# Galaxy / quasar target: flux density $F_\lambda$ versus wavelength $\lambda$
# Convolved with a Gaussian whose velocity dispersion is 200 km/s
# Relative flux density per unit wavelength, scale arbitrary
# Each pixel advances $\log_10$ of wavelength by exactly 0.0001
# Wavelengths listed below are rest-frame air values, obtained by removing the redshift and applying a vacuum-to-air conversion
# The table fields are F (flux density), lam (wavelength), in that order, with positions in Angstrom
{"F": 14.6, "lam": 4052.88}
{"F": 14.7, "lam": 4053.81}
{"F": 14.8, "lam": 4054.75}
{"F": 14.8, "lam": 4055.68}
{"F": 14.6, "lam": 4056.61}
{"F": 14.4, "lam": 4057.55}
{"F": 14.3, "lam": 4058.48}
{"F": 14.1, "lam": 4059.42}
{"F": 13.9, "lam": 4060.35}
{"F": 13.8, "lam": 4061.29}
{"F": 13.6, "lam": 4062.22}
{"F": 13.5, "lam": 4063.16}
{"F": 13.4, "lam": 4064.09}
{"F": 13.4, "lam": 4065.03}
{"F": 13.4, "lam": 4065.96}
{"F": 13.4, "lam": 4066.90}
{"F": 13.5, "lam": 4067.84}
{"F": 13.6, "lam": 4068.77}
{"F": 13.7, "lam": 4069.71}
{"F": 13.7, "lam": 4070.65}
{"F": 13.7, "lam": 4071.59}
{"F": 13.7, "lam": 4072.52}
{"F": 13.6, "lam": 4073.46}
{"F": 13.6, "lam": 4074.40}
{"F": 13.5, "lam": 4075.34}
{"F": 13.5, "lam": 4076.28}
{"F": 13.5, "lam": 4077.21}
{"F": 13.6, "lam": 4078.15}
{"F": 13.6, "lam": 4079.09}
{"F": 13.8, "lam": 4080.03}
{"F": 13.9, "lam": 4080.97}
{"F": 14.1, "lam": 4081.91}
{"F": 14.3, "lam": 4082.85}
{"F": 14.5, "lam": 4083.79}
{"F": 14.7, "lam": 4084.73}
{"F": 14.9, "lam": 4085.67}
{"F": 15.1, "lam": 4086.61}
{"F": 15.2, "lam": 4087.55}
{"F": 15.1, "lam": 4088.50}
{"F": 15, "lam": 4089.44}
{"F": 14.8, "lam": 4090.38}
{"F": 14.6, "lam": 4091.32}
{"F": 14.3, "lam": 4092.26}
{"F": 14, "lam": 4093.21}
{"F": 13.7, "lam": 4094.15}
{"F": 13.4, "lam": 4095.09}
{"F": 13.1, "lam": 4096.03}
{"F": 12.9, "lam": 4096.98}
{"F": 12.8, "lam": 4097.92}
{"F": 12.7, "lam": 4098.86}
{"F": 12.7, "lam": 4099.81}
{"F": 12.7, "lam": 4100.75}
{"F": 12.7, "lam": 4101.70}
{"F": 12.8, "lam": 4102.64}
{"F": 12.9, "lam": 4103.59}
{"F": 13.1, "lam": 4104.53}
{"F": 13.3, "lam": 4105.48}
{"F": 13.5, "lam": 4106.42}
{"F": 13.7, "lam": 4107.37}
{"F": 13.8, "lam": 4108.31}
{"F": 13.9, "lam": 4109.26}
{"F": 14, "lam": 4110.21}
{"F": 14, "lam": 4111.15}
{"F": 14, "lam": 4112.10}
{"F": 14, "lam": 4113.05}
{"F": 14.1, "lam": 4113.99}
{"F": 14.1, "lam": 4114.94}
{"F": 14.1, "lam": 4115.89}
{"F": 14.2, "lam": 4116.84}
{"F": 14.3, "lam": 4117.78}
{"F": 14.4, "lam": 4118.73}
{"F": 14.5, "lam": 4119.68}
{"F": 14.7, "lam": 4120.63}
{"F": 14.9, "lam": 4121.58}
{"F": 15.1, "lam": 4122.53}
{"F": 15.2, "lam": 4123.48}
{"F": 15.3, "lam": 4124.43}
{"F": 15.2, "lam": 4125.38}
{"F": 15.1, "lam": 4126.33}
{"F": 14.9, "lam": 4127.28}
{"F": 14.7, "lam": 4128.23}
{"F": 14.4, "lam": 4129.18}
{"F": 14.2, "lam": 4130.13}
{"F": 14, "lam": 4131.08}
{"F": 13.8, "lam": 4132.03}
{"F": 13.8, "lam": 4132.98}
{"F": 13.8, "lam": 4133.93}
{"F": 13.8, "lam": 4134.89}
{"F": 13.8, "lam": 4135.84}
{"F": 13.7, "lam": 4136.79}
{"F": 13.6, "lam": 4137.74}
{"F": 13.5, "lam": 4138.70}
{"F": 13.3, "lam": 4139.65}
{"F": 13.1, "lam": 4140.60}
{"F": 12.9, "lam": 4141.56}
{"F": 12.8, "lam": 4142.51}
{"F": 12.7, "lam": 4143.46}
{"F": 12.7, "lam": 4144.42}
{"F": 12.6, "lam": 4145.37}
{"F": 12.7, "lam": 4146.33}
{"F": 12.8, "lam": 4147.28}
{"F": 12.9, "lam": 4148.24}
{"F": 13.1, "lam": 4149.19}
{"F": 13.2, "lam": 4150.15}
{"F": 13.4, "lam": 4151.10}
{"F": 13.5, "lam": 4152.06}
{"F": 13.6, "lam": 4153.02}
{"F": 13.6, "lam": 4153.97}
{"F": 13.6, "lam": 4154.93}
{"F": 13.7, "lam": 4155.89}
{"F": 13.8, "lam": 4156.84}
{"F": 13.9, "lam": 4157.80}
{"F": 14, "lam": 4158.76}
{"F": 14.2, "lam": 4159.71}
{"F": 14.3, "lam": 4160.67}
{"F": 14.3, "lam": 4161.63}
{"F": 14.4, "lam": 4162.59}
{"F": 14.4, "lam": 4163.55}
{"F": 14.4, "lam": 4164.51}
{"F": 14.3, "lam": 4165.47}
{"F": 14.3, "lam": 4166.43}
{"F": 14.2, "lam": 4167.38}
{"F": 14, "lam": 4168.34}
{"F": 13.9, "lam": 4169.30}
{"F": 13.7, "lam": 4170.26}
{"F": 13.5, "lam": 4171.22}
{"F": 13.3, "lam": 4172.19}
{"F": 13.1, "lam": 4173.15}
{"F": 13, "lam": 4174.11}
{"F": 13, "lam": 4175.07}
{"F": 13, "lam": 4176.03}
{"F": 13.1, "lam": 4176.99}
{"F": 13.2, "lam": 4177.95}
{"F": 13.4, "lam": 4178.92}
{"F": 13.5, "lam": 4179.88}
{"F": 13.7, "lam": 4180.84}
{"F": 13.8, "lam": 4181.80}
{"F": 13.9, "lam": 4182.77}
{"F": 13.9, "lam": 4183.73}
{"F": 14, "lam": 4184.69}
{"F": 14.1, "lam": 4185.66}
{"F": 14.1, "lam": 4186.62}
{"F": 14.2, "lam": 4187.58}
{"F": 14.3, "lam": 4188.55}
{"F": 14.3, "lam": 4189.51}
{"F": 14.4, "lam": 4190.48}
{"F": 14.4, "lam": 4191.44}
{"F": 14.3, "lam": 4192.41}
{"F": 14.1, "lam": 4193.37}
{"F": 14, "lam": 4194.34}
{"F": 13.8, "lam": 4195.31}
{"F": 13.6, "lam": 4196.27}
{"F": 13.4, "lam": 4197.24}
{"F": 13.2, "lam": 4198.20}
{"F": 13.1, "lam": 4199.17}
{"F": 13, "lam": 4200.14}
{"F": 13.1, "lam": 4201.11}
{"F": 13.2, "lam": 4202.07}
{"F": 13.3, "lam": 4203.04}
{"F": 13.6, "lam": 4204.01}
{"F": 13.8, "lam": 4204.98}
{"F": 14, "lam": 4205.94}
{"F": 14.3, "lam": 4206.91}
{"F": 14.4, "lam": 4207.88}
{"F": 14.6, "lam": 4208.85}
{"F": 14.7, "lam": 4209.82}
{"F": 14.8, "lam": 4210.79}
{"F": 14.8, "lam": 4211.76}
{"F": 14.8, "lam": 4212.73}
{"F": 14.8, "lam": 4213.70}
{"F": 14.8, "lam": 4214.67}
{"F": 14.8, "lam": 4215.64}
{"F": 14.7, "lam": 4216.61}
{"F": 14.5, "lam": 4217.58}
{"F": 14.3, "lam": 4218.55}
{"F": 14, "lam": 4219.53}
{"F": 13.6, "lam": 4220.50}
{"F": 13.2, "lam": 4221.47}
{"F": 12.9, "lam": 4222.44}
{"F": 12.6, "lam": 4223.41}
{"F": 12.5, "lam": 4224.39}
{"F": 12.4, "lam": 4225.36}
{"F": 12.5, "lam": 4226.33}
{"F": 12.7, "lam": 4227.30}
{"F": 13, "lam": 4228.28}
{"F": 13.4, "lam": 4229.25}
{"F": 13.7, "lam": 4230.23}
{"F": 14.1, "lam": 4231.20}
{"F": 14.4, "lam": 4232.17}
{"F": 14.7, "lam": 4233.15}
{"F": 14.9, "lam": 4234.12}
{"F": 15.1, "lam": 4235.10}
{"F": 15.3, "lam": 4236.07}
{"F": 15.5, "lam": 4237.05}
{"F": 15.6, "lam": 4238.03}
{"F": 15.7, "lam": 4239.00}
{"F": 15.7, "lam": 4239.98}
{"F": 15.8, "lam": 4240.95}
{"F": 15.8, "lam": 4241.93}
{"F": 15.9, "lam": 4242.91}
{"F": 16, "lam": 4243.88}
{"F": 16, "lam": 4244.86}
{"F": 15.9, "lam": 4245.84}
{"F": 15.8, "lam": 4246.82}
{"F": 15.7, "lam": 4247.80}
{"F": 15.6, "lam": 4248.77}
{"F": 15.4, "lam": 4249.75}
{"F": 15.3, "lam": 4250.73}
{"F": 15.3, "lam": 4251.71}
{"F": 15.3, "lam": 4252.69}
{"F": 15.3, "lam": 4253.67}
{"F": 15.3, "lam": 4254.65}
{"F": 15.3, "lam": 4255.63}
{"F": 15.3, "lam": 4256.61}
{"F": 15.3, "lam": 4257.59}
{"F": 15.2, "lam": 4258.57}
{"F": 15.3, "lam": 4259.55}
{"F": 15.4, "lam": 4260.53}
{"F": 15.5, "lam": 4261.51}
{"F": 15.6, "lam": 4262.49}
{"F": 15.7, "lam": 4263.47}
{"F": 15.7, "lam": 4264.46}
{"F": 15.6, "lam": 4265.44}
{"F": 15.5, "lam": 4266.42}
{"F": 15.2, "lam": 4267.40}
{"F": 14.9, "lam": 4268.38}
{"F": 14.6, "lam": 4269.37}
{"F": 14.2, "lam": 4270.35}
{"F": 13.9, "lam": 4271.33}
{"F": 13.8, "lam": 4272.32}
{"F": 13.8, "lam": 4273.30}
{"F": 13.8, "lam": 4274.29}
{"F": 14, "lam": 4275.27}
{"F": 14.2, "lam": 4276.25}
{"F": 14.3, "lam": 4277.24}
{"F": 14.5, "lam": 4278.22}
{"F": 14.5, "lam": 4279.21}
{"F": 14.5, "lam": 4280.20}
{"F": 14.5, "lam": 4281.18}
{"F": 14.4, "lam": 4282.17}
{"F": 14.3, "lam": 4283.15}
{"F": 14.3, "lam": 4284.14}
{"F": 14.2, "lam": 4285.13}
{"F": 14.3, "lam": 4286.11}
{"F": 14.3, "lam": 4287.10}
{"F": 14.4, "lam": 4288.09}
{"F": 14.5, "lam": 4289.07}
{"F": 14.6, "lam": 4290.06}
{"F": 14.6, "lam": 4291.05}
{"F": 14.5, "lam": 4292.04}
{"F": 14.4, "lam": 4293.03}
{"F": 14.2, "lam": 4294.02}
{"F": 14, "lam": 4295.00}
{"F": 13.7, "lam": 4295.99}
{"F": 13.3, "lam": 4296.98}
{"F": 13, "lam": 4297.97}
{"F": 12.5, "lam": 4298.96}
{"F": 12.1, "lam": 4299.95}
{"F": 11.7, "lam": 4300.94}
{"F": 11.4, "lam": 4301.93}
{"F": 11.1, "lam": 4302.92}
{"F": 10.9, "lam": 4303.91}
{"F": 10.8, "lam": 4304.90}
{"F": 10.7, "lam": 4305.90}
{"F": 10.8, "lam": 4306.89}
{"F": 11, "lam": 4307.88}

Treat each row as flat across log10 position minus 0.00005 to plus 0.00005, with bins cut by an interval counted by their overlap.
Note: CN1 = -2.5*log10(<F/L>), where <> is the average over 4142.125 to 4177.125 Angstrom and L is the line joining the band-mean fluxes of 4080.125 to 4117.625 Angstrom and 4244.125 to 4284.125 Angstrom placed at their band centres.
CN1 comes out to 0.06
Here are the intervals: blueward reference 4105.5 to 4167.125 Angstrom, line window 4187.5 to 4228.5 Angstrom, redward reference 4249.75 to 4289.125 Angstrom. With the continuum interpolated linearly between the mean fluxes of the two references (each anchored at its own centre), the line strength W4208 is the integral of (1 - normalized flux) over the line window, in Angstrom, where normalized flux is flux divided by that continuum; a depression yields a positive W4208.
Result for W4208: 1.6 Angstrom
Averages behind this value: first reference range 13.9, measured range 13.8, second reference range 14.8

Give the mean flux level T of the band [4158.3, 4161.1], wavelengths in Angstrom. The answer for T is 14.2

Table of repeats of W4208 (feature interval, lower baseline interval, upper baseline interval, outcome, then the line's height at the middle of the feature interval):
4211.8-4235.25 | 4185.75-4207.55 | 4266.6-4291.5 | 0.2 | 14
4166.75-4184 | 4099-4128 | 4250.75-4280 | 1.0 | 14.4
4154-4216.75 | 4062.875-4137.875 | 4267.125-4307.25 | -0.6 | 13.8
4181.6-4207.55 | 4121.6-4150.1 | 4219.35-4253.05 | 0.8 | 14.3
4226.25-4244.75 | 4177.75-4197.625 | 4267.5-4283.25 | -0.9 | 14.1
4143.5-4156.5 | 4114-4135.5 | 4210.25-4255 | 1.2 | 14.5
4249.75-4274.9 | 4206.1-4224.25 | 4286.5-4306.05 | -2.8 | 13.6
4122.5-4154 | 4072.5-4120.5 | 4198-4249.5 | 0.7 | 14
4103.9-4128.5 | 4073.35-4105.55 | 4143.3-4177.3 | -1.1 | 13.7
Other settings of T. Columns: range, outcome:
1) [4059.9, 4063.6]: 13.7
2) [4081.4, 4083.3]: 14.2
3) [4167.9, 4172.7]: 13.7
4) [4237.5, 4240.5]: 15.7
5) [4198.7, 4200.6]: 13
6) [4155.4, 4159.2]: 13.8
